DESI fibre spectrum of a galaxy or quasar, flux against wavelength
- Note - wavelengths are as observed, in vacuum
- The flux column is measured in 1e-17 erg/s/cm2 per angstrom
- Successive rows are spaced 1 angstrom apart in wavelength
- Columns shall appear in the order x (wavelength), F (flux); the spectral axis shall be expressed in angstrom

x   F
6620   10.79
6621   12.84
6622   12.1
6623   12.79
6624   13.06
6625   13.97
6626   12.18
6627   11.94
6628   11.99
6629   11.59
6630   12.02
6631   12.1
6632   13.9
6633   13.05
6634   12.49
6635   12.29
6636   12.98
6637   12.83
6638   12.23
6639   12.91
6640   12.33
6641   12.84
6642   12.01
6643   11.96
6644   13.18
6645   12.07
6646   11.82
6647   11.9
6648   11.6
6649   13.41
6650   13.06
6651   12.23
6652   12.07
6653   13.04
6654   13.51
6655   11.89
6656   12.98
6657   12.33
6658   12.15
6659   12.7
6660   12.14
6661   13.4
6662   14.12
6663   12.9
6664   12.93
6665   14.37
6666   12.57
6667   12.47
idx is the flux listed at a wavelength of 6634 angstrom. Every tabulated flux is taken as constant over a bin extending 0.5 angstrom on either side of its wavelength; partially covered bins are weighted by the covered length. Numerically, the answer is 12.49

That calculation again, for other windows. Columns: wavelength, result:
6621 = 12.84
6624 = 13.06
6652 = 12.07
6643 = 11.96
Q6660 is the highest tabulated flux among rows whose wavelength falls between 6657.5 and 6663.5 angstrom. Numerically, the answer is 14.12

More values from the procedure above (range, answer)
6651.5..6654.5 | 13.51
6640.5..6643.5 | 12.84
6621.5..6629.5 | 13.97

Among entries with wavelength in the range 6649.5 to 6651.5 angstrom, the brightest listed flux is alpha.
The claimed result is 13.06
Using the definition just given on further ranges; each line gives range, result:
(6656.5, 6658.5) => 12.33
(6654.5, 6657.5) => 12.98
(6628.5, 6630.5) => 12.02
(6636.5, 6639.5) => 12.91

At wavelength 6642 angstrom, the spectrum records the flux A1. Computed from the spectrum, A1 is 12.01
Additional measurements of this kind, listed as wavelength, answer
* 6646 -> 11.82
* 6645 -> 12.07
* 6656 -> 12.98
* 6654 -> 13.51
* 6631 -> 12.1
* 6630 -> 12.02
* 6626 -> 12.18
